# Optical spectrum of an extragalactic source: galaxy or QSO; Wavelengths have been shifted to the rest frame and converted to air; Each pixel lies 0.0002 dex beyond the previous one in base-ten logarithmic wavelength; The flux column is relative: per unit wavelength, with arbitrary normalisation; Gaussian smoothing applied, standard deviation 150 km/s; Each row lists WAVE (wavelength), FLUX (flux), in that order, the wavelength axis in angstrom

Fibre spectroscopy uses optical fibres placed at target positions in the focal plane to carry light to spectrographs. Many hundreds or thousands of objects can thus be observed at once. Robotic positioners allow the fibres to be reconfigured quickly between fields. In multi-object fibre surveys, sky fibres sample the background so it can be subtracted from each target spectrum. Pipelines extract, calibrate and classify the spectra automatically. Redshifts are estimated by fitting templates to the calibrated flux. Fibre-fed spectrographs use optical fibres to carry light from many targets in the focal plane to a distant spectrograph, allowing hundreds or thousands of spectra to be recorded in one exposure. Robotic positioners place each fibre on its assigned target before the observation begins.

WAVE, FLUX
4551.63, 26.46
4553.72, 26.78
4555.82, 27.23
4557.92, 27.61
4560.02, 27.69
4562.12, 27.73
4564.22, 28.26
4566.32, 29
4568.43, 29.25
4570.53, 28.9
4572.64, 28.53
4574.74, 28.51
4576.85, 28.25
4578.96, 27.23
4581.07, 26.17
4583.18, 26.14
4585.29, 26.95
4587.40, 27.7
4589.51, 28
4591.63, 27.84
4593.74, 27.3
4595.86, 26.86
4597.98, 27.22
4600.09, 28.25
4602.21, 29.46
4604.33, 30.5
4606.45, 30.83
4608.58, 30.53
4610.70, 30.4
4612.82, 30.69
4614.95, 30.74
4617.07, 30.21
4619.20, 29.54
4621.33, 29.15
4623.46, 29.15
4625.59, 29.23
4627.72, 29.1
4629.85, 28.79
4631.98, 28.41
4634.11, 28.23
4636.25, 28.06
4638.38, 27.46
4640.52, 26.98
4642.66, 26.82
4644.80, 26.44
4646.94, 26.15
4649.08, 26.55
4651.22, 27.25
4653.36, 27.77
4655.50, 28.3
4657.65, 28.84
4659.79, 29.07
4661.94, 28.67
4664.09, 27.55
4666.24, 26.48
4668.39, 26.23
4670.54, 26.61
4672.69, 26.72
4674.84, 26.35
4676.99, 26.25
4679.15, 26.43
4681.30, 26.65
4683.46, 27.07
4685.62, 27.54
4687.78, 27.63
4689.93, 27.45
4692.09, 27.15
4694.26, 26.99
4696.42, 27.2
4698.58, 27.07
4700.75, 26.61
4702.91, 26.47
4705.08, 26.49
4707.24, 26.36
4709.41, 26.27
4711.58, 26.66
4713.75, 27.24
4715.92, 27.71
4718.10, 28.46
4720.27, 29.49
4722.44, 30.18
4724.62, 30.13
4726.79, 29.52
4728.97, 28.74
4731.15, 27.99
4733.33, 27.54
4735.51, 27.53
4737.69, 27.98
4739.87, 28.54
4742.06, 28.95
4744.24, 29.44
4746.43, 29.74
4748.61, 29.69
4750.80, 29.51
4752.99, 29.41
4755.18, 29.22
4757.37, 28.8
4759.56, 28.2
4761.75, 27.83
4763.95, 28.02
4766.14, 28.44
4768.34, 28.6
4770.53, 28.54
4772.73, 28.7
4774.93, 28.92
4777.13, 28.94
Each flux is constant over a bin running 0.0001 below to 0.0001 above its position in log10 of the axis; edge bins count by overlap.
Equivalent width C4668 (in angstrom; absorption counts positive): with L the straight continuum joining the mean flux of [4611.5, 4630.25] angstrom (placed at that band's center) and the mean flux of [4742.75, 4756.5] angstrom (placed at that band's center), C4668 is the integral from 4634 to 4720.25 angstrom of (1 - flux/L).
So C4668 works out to 7.0 angstrom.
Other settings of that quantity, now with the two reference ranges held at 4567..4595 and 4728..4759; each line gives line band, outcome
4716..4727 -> -0.29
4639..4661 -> 0.60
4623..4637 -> -0.32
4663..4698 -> 1.83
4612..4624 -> -0.83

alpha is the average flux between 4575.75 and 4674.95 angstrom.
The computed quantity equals 28.1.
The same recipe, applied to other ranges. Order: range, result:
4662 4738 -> 27.4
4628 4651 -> 27.4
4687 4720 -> 27.1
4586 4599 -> 27.5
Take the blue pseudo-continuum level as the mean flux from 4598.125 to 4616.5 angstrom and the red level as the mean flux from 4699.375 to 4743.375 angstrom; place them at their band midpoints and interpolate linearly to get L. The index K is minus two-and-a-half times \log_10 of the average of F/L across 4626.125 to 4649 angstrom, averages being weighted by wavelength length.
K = 0.07 mag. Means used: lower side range 30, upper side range 27.9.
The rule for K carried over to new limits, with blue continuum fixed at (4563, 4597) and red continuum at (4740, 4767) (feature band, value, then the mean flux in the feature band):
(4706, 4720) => 0.055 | 27.3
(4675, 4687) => 0.066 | 26.8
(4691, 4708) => 0.069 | 26.8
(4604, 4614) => -0.096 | 30.6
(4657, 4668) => 0.014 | 28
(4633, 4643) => 0.024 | 27.6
